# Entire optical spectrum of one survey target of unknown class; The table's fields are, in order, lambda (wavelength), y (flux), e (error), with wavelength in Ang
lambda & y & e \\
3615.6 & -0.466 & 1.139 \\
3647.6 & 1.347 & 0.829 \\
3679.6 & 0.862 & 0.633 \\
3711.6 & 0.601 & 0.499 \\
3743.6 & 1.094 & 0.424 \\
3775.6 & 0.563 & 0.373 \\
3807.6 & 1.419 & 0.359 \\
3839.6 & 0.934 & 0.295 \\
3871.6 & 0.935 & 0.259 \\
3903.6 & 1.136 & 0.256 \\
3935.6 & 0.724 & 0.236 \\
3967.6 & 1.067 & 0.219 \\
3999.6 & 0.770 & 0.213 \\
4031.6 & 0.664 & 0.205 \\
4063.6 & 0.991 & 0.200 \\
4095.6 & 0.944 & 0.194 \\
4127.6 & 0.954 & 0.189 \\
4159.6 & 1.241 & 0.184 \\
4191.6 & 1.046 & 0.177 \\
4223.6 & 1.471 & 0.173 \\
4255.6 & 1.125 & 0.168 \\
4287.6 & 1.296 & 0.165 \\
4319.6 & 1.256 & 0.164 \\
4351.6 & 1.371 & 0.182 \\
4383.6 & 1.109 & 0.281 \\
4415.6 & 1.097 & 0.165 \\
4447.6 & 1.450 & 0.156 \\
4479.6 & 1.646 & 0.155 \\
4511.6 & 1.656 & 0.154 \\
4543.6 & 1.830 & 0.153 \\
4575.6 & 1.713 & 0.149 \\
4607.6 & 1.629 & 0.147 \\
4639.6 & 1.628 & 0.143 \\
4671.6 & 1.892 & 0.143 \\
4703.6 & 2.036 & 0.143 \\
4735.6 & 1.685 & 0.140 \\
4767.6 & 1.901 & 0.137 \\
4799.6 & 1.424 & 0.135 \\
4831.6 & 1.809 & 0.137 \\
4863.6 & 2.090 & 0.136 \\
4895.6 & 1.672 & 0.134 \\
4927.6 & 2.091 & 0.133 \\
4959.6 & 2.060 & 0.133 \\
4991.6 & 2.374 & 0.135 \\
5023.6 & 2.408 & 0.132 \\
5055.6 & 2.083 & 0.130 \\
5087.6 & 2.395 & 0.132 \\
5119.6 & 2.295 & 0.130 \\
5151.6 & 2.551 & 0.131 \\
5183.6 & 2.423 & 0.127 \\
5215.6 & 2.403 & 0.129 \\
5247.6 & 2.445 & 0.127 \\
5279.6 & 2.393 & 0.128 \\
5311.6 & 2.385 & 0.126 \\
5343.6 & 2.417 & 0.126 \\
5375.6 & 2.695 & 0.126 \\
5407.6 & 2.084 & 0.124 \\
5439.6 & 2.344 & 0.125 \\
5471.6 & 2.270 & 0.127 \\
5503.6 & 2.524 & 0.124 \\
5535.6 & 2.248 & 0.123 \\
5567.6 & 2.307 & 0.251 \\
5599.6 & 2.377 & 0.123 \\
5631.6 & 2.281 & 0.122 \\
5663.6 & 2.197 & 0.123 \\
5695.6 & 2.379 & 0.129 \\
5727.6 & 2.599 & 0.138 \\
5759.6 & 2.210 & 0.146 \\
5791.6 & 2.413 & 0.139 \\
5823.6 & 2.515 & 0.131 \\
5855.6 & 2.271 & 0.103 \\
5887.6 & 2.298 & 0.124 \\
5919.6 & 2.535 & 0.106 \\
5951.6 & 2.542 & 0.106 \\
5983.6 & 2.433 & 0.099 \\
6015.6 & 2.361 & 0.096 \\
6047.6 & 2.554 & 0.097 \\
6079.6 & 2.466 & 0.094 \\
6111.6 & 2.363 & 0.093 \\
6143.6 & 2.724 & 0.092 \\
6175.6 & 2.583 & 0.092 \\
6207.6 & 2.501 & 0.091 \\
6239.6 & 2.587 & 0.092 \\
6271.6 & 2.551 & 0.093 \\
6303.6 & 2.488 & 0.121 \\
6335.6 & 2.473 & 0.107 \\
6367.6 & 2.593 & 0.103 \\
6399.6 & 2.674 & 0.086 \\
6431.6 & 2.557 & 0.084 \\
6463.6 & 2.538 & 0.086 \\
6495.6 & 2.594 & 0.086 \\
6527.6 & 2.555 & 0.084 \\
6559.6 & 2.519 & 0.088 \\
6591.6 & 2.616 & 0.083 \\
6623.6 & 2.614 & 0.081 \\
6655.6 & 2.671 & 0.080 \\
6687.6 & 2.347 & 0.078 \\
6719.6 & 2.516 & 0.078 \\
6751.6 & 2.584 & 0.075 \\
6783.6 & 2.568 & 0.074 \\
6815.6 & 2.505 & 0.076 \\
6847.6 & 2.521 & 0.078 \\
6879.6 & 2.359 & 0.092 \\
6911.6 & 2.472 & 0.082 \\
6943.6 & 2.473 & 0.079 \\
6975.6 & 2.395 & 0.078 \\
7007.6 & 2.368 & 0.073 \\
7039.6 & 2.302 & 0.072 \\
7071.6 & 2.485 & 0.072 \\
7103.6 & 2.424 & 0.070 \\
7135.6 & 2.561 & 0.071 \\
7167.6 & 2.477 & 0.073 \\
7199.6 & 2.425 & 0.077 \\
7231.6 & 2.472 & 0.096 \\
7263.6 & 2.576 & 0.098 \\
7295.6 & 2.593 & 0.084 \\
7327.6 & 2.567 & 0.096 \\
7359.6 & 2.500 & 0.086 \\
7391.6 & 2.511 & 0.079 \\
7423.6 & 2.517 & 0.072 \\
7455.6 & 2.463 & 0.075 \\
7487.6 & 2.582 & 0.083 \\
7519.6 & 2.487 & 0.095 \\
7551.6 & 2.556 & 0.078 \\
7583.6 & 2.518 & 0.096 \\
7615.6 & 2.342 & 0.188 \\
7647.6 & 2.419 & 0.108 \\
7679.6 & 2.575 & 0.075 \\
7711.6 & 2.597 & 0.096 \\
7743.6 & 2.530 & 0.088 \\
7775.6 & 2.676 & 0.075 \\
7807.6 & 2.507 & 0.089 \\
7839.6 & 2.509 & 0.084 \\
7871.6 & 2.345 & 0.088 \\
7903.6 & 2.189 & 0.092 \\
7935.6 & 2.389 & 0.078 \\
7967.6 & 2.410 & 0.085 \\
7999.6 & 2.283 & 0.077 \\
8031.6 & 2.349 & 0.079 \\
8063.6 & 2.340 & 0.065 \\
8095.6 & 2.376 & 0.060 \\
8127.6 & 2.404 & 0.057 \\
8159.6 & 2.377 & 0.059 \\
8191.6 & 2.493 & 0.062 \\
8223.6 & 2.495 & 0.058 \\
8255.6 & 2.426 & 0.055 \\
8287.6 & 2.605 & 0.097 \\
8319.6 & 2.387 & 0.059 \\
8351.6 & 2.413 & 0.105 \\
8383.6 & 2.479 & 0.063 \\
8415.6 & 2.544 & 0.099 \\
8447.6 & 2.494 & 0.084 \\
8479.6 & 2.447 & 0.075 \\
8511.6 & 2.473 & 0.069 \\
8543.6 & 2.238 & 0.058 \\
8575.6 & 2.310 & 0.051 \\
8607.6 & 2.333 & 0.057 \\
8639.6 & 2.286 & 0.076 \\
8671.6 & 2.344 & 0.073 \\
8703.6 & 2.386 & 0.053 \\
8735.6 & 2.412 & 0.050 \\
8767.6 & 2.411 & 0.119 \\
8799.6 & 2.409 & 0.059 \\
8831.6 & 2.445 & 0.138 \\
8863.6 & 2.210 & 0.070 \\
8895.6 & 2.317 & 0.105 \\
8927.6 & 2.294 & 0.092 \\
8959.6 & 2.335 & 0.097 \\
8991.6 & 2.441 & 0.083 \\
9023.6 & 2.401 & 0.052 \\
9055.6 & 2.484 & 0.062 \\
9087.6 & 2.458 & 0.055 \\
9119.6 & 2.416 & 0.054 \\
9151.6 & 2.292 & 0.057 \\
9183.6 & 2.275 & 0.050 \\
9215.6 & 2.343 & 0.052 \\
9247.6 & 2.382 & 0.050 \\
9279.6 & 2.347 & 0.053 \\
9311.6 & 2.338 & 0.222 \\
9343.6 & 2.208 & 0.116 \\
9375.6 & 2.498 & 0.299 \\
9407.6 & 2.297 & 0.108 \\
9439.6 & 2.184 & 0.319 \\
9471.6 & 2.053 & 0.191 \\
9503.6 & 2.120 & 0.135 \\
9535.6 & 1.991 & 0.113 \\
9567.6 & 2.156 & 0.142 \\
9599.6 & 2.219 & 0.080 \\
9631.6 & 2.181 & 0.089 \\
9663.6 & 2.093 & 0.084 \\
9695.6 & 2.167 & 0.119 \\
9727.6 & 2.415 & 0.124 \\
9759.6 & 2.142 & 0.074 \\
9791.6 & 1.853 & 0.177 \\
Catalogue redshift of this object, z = 0.115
